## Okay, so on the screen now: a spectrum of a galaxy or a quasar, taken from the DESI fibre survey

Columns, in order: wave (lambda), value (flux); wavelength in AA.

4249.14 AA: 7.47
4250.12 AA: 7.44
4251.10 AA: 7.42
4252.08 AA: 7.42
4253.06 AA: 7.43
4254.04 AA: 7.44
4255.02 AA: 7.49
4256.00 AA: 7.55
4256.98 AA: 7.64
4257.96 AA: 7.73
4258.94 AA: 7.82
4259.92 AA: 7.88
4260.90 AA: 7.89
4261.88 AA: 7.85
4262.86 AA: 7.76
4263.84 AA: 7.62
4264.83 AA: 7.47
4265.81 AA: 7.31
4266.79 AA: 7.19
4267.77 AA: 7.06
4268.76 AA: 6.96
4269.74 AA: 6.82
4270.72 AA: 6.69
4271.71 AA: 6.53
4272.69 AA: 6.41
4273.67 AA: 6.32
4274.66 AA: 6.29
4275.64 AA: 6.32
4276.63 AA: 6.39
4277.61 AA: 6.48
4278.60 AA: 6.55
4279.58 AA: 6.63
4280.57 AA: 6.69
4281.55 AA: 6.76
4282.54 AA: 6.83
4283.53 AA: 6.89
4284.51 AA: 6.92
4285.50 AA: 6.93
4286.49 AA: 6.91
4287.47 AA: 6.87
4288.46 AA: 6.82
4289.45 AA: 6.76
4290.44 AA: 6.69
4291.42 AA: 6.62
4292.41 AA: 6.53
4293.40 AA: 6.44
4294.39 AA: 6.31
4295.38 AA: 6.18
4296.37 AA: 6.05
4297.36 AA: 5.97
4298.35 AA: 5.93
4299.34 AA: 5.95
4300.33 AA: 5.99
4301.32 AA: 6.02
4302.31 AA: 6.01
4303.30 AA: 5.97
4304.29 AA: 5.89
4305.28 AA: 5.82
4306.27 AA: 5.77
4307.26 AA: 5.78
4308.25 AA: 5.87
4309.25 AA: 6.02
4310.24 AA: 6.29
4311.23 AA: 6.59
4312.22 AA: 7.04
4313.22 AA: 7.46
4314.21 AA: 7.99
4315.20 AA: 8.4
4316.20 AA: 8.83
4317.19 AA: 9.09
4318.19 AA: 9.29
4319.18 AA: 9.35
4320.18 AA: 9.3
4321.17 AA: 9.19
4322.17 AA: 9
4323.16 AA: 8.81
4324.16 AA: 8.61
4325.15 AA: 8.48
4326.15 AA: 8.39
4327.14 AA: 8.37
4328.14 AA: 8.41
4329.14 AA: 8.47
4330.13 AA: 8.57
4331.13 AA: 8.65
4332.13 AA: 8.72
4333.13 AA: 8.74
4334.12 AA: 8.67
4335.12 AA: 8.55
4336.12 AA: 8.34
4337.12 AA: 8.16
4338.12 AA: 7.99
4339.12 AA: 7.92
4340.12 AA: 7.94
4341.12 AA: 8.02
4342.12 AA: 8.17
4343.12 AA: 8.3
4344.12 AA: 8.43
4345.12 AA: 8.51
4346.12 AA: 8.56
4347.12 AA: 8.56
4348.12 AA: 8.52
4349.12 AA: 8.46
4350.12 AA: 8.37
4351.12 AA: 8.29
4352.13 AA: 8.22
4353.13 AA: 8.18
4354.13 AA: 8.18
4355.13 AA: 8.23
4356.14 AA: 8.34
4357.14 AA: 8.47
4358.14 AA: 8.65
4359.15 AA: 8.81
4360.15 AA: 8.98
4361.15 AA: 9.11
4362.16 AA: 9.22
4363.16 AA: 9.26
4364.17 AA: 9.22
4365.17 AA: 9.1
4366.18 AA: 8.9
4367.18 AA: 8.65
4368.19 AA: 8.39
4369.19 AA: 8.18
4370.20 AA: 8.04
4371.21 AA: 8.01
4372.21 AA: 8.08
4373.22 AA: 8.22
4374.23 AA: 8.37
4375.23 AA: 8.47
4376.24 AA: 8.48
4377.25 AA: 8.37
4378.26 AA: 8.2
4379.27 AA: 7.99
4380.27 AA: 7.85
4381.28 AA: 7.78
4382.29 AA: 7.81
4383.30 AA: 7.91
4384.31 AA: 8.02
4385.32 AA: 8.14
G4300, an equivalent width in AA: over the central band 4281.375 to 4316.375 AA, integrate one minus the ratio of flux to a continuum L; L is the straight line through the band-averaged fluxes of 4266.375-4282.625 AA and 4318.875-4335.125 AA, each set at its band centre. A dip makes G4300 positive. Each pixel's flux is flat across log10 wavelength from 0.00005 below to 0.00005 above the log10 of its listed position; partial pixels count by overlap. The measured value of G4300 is 4.8 AA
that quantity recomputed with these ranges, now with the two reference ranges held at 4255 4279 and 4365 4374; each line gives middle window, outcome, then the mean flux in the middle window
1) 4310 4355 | -2.6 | 8.38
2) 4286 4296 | 1.1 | 6.61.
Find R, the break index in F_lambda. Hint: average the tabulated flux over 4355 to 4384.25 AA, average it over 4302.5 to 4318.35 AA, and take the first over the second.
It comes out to 1.2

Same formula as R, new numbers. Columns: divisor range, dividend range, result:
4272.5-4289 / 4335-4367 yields 1.28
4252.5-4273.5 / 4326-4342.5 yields 1.14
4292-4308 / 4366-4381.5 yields 1.37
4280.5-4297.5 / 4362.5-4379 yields 1.28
